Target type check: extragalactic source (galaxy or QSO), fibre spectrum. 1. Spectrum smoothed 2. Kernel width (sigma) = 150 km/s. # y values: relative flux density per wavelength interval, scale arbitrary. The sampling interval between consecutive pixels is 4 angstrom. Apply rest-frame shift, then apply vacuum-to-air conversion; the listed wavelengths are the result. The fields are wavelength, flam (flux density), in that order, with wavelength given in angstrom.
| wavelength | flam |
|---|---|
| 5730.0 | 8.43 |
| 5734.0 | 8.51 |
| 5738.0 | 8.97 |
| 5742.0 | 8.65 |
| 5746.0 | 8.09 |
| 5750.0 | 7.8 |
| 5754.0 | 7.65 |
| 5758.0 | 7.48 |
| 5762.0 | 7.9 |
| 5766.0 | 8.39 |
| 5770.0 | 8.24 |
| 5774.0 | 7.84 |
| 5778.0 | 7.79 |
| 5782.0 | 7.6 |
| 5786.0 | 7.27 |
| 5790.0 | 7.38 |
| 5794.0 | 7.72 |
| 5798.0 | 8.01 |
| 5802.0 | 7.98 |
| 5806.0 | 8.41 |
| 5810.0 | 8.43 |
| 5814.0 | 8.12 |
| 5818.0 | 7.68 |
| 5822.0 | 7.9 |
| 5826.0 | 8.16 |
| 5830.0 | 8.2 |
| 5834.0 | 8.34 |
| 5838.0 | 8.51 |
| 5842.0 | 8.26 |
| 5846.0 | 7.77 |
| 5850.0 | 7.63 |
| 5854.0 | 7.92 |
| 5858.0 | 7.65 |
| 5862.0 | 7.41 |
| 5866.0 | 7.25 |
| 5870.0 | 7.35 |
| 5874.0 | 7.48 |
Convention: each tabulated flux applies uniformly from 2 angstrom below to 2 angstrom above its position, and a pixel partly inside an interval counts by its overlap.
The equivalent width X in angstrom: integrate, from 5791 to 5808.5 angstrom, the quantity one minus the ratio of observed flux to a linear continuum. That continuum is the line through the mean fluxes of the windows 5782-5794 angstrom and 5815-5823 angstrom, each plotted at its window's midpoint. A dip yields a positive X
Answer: -1.0 angstrom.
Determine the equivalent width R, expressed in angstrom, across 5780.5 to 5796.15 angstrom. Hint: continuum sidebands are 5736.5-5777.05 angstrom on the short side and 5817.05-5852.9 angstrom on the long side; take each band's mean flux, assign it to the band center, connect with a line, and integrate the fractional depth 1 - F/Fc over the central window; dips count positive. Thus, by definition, 1.1 angstrom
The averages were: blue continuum 8.08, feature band 7.49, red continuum 8.06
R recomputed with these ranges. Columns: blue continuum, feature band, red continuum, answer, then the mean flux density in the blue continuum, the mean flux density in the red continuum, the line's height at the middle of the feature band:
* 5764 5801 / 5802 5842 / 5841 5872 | -2.4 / 7.81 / 7.64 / 7.72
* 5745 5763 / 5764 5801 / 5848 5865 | -0.4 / 7.76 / 7.63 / 7.72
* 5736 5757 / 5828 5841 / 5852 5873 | -1.1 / 8.2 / 7.51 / 7.68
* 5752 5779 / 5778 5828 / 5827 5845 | 1.4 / 7.9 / 8.29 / 8.11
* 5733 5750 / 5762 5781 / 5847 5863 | 0.5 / 8.47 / 7.67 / 8.26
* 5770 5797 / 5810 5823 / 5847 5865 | -0.6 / 7.66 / 7.64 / 7.65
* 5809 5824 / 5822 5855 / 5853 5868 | -1.4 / 8.01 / 7.53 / 7.77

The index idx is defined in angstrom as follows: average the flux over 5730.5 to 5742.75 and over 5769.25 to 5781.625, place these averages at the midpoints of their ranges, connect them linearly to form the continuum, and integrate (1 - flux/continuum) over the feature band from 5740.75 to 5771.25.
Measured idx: 1.01 angstrom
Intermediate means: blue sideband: 8.68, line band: 8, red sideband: 7.88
